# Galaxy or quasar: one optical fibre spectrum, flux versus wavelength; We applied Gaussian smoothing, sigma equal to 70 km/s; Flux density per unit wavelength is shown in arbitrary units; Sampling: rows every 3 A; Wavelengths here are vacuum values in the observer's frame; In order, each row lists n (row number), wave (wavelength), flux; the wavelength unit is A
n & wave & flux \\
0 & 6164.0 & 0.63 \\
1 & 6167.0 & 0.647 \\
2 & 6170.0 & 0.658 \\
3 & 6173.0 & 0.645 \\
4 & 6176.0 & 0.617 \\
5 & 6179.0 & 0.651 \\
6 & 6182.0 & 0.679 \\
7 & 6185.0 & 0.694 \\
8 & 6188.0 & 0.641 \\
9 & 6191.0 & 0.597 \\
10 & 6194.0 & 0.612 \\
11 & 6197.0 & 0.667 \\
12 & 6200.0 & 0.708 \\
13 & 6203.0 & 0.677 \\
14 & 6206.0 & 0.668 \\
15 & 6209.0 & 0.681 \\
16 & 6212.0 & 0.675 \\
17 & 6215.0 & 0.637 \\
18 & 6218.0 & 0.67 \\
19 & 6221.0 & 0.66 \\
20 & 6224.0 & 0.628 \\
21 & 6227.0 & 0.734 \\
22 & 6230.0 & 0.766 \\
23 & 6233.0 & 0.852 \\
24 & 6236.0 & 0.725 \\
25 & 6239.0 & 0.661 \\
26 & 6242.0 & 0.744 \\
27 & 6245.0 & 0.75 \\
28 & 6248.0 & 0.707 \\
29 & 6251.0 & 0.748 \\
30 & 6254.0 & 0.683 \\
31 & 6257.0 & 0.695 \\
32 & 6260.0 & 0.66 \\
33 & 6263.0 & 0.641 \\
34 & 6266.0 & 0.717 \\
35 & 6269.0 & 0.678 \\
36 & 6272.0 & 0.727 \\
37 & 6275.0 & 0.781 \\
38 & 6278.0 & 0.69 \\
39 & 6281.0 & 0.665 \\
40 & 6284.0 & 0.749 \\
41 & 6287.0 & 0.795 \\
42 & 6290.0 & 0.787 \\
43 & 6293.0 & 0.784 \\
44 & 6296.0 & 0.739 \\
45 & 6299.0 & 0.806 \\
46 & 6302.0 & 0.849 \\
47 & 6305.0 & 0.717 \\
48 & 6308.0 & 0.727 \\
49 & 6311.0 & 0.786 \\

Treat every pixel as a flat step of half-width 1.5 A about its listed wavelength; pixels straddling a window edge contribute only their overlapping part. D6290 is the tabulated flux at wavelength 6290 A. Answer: 0.787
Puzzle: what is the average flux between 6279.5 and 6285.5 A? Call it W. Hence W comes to 0.707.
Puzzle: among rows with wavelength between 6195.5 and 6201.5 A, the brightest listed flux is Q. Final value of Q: 0.708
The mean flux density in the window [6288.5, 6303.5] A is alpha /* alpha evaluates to 0.793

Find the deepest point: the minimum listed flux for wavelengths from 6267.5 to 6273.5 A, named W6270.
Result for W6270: 0.678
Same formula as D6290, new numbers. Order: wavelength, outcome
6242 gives 0.744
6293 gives 0.784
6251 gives 0.748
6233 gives 0.852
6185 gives 0.694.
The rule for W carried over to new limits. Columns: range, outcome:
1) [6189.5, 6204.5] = 0.652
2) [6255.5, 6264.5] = 0.665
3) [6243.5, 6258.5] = 0.717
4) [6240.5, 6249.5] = 0.734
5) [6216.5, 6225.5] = 0.653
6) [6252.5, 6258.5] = 0.689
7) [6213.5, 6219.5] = 0.654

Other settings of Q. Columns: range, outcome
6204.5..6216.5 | 0.681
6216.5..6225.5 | 0.67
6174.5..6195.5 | 0.694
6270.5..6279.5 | 0.781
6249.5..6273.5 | 0.748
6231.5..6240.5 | 0.852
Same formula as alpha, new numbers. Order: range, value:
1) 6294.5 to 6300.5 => 0.772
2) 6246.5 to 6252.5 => 0.728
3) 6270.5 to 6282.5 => 0.716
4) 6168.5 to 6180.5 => 0.643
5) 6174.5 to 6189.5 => 0.656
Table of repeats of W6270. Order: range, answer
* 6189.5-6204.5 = 0.597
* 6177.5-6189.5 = 0.641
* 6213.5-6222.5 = 0.637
